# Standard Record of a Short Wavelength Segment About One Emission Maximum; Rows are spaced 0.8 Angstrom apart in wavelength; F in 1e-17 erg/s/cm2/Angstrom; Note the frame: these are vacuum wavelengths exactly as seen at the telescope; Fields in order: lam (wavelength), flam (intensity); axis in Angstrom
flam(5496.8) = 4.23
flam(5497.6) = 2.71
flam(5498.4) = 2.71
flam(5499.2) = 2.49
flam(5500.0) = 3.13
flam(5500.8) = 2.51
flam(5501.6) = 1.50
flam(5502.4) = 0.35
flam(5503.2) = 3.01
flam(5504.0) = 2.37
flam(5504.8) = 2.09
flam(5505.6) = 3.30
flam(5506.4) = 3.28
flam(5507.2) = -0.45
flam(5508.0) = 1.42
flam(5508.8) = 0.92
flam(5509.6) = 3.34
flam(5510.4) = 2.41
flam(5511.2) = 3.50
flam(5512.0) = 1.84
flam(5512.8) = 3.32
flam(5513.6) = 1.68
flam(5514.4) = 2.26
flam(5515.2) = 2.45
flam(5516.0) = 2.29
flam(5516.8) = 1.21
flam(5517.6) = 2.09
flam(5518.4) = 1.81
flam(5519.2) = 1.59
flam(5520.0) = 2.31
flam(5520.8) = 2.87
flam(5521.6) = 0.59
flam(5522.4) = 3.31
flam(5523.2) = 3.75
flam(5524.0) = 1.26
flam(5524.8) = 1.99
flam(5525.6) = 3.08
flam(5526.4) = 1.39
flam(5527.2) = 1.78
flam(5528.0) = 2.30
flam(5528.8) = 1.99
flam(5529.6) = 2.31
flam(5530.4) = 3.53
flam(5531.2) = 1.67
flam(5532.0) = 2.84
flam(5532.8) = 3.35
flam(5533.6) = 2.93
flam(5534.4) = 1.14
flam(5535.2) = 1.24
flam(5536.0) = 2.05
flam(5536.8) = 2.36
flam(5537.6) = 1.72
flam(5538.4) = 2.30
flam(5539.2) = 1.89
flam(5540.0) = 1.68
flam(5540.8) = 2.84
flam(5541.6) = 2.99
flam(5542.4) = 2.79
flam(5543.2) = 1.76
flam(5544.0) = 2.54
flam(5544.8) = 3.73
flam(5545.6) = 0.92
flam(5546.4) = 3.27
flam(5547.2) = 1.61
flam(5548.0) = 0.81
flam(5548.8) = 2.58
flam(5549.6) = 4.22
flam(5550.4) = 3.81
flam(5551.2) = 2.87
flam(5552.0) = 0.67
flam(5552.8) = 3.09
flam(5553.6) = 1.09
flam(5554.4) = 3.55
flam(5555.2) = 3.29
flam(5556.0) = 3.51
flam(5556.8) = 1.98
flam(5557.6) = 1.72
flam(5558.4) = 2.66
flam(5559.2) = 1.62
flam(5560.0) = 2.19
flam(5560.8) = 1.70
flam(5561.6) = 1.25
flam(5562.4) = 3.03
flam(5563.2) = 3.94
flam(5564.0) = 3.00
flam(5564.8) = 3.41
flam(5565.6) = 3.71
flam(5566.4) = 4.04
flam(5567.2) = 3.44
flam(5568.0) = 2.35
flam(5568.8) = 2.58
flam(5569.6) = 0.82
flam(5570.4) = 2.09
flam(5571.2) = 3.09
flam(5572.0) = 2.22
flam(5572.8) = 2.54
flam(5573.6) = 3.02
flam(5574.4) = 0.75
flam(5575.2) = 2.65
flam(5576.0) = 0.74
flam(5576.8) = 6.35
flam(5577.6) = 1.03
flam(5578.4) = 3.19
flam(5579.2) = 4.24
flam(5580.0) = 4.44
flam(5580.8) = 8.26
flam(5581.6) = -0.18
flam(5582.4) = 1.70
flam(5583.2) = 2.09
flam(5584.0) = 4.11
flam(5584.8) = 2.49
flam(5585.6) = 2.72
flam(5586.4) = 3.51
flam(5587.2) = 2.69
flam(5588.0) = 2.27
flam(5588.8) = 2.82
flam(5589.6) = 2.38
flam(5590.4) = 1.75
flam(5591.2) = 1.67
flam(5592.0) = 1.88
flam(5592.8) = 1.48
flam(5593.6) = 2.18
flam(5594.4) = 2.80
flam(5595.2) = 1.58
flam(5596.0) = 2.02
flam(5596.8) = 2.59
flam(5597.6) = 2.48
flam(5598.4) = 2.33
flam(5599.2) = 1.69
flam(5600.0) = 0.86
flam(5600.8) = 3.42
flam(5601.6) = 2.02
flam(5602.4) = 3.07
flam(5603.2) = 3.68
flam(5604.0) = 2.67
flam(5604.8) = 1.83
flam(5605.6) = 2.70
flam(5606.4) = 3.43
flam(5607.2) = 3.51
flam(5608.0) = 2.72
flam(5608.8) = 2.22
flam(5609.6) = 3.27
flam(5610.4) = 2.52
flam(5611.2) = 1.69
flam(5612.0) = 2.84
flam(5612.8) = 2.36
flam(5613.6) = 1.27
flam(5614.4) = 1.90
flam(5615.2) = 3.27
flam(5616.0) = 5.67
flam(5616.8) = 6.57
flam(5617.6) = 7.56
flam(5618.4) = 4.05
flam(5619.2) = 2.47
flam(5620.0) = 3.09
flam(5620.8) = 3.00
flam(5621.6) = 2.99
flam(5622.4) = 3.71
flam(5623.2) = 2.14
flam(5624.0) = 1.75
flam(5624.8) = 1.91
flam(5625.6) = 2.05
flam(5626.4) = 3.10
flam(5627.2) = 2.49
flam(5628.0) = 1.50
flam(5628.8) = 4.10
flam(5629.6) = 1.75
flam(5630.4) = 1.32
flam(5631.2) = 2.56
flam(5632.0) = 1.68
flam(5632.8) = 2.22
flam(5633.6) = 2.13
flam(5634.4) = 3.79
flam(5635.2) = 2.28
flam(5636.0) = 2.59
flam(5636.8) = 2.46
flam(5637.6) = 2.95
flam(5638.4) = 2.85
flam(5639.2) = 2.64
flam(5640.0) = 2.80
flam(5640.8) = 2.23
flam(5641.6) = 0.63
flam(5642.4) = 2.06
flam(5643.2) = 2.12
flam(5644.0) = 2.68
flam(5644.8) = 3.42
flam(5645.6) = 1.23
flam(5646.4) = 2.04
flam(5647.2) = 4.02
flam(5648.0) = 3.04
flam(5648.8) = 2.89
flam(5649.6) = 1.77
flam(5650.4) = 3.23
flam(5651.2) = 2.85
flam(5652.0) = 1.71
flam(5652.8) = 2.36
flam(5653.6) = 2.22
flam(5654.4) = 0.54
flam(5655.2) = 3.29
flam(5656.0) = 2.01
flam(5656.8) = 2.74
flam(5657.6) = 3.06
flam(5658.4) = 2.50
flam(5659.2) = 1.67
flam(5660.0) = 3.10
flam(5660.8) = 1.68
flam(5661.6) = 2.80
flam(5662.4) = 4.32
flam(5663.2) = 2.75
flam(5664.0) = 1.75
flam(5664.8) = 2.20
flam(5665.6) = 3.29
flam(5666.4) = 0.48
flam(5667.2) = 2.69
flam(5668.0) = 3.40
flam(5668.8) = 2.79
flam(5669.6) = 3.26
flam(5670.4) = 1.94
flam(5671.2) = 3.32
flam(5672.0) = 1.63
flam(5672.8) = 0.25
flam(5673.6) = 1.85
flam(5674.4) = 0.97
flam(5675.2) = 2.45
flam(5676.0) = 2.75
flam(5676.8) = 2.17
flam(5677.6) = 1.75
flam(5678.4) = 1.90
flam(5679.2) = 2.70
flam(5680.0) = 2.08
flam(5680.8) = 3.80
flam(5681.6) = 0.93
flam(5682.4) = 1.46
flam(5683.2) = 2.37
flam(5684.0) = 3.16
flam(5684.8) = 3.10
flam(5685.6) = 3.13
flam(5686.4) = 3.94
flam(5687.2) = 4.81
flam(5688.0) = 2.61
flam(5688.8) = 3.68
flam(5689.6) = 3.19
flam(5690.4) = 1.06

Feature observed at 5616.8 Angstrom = [O III] 5007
